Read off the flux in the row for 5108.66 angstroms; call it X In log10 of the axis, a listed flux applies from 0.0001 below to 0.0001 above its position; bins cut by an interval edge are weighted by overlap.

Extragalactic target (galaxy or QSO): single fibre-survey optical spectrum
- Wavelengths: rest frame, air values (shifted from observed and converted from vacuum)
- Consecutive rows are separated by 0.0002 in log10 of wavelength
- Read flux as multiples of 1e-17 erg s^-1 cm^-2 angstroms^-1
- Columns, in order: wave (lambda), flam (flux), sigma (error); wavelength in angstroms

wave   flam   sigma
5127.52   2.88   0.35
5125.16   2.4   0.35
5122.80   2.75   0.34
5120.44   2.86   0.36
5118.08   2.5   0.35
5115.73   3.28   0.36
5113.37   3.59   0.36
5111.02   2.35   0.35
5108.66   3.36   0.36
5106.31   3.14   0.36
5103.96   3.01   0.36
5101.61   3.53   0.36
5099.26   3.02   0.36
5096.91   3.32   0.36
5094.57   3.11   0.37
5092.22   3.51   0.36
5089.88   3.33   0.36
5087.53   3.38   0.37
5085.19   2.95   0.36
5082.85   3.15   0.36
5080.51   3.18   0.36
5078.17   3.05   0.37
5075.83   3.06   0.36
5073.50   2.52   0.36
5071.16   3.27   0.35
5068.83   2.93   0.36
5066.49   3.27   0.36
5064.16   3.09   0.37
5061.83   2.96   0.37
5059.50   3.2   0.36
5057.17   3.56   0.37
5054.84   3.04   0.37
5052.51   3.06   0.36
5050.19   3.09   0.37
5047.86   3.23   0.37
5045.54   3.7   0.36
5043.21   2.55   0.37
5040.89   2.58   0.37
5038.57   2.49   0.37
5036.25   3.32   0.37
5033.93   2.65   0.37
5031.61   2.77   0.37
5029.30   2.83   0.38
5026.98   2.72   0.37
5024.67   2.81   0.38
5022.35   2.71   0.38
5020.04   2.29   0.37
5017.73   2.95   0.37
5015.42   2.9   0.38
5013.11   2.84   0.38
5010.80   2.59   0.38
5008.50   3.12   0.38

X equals 3.36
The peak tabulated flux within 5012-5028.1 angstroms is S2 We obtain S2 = 2.95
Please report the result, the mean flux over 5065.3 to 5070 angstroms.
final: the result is 3.1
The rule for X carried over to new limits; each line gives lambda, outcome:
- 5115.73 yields 3.28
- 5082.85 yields 3.15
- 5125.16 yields 2.4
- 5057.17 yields 3.56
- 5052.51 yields 3.06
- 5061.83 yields 2.96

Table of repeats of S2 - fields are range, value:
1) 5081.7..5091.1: 3.38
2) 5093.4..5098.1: 3.32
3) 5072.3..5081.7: 3.18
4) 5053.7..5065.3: 3.56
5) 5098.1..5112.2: 3.53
